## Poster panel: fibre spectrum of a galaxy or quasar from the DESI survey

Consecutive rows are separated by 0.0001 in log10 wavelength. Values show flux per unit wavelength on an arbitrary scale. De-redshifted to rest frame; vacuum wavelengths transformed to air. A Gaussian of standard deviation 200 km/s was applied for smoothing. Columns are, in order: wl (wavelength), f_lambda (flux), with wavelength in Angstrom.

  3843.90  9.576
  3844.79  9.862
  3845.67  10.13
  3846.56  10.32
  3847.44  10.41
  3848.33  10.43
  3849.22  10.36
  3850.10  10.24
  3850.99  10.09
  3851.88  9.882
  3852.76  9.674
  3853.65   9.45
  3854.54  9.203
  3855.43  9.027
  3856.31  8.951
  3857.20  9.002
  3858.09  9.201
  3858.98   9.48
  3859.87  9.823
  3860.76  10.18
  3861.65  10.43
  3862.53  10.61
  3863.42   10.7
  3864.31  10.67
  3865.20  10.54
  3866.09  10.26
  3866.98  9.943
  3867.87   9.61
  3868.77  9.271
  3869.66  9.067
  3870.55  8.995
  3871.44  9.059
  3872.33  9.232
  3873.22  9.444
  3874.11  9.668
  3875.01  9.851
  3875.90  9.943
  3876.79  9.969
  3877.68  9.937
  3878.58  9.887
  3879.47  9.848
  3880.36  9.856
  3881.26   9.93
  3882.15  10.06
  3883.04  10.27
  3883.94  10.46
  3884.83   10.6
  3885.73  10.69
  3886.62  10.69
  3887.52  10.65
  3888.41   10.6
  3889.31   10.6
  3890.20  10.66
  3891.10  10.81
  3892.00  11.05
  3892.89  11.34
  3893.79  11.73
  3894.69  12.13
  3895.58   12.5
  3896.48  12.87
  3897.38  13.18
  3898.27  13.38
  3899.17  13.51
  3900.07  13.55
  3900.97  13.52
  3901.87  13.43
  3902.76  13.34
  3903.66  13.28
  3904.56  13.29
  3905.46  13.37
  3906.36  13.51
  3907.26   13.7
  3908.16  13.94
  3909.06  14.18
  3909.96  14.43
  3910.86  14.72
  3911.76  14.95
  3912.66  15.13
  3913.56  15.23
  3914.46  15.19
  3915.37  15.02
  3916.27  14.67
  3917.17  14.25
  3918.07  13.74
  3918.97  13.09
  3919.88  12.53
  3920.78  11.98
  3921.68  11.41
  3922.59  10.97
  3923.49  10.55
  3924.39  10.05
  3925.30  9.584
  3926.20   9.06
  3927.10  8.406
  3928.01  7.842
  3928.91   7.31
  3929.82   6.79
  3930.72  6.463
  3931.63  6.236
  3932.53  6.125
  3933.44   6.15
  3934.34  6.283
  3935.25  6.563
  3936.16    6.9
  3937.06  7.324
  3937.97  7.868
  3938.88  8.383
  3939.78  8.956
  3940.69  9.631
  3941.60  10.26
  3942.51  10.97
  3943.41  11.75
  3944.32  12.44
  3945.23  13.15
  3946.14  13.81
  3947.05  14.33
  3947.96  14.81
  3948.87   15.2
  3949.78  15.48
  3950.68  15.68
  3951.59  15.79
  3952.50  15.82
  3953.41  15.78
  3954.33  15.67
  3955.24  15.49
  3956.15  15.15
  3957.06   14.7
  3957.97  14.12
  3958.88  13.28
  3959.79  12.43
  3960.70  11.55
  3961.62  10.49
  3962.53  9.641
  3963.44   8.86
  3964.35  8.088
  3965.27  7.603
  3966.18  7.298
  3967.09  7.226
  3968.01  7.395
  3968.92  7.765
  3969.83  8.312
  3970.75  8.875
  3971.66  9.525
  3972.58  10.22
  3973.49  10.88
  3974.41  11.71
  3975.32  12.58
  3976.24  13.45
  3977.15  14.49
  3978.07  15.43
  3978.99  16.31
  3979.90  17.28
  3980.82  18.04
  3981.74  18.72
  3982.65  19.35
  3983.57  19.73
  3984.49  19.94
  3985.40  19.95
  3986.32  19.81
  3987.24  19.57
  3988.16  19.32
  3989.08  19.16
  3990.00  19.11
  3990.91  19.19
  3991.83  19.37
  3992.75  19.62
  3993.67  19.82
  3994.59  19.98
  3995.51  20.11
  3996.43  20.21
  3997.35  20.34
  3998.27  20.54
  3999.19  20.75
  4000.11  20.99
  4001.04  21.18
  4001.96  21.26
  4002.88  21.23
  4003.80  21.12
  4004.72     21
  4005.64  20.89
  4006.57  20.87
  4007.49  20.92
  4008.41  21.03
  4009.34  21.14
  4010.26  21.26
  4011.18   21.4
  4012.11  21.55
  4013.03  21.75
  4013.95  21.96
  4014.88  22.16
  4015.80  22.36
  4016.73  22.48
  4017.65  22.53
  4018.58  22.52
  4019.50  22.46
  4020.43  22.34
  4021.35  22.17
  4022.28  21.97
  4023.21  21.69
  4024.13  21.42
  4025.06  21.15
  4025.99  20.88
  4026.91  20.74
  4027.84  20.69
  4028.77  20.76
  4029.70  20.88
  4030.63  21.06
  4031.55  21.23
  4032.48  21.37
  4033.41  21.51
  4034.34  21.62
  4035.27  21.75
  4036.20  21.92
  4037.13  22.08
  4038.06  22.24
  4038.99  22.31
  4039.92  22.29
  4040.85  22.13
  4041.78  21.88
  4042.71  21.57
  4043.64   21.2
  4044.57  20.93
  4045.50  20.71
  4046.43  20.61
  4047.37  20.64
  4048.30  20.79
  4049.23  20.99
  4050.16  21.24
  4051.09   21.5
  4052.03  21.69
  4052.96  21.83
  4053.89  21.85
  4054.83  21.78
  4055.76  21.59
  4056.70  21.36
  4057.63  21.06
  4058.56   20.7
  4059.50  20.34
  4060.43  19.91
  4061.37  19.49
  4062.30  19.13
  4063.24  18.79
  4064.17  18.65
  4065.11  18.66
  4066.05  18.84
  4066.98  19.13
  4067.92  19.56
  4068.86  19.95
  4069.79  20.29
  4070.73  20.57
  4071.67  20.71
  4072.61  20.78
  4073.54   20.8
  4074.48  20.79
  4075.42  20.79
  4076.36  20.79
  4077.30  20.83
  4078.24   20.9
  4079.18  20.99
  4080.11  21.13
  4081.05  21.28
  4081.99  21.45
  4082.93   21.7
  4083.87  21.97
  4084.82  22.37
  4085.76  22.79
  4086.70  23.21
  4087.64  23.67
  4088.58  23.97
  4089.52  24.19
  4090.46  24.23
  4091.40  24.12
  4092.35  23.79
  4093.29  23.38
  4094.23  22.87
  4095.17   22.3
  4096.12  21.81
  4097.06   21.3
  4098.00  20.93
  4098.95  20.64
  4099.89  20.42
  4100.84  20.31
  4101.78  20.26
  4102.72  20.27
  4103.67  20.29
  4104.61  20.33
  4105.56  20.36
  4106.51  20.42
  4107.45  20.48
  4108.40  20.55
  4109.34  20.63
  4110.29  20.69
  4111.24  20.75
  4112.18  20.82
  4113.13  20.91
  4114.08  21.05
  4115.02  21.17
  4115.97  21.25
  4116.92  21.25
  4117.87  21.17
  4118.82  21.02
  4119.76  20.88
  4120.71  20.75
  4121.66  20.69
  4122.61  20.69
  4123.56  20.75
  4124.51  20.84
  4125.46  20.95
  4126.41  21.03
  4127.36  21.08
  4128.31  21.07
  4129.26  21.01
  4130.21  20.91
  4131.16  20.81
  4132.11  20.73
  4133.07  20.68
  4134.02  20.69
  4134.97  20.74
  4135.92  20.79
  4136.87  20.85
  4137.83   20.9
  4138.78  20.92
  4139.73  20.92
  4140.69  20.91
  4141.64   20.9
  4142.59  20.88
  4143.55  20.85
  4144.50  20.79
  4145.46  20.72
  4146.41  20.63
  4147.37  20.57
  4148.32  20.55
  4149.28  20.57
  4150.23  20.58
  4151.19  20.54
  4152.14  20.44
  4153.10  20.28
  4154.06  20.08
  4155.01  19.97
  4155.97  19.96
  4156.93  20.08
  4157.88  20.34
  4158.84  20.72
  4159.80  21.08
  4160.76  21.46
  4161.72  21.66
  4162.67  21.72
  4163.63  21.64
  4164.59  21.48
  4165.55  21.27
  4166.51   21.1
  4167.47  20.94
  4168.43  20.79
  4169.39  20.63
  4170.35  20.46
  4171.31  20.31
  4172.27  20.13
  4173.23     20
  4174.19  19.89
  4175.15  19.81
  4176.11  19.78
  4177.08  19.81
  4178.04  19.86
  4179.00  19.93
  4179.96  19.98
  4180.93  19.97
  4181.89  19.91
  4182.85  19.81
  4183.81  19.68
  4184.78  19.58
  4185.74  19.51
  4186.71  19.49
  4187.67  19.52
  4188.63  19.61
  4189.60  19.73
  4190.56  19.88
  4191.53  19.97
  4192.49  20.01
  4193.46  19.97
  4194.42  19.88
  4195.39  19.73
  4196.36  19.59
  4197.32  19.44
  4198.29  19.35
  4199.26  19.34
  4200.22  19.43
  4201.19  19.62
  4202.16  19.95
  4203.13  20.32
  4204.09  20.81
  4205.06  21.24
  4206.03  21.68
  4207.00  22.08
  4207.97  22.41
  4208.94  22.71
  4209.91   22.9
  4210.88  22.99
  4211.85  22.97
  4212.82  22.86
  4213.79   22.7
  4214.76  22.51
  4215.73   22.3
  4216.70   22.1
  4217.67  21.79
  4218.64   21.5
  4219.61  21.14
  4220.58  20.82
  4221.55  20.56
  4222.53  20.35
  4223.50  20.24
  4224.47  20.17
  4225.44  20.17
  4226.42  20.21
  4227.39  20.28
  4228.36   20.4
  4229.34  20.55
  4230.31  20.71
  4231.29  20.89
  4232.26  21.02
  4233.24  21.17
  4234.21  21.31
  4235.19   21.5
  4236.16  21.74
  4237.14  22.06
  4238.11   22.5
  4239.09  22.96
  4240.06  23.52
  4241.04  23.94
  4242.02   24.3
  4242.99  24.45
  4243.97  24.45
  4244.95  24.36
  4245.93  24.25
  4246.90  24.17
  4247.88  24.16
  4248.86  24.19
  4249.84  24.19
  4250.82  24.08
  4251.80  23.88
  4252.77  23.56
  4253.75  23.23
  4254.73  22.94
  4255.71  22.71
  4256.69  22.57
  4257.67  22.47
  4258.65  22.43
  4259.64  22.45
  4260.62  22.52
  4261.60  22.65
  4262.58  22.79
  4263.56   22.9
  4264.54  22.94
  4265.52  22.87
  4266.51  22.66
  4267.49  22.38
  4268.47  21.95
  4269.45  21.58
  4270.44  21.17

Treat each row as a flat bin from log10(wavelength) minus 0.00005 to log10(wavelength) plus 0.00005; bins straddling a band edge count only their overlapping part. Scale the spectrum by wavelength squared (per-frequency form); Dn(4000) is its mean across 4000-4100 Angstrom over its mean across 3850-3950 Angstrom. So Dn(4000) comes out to 2.11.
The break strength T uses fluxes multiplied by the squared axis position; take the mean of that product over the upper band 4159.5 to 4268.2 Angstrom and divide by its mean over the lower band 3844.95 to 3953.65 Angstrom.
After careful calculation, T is 2.3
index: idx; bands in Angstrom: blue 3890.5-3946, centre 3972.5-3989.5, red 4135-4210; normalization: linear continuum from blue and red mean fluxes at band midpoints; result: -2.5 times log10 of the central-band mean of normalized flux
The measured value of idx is -0.22 mag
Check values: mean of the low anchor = 11.4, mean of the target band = 16.8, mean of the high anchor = 20.4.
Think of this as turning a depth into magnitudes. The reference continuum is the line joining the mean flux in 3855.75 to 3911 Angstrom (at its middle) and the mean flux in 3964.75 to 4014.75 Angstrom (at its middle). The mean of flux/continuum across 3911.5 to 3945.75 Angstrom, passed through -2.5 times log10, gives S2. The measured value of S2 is 0.30 mag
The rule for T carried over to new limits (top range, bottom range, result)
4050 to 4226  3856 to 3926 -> 2.05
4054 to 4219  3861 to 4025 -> 1.64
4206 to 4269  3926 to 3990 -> 2.09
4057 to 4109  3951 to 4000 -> 1.47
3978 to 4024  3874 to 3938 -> 1.93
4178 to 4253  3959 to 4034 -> 1.32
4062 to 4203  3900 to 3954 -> 1.94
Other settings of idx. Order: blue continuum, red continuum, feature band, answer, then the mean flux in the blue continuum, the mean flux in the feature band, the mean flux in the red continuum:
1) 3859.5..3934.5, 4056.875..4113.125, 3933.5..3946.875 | 0.37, 11.1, 9.59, 21.1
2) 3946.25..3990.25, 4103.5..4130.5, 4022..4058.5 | -0.23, 14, 21.4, 20.8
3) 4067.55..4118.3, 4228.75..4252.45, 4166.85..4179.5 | 0.10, 21.4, 20.2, 22.9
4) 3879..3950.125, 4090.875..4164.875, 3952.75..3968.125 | 0.16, 11.4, 11.6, 20.9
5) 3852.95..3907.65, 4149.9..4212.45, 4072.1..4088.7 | -0.25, 10.8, 21.6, 20.5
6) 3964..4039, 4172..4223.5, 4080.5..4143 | -0.08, 18.7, 21.3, 20.6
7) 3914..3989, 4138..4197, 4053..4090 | -0.24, 12.2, 21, 20.4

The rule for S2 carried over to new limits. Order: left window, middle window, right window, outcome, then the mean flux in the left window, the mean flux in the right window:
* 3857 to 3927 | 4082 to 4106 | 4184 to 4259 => -0.24 mag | 11.5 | 21.6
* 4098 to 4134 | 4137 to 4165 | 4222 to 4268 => 0.02 mag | 20.8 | 22.5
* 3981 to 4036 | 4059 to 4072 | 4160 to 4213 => 0.06 mag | 20.9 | 20.5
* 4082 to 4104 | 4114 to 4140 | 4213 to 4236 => 0.05 mag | 22.2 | 21.1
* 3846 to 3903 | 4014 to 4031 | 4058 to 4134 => -0.23 mag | 10.5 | 21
